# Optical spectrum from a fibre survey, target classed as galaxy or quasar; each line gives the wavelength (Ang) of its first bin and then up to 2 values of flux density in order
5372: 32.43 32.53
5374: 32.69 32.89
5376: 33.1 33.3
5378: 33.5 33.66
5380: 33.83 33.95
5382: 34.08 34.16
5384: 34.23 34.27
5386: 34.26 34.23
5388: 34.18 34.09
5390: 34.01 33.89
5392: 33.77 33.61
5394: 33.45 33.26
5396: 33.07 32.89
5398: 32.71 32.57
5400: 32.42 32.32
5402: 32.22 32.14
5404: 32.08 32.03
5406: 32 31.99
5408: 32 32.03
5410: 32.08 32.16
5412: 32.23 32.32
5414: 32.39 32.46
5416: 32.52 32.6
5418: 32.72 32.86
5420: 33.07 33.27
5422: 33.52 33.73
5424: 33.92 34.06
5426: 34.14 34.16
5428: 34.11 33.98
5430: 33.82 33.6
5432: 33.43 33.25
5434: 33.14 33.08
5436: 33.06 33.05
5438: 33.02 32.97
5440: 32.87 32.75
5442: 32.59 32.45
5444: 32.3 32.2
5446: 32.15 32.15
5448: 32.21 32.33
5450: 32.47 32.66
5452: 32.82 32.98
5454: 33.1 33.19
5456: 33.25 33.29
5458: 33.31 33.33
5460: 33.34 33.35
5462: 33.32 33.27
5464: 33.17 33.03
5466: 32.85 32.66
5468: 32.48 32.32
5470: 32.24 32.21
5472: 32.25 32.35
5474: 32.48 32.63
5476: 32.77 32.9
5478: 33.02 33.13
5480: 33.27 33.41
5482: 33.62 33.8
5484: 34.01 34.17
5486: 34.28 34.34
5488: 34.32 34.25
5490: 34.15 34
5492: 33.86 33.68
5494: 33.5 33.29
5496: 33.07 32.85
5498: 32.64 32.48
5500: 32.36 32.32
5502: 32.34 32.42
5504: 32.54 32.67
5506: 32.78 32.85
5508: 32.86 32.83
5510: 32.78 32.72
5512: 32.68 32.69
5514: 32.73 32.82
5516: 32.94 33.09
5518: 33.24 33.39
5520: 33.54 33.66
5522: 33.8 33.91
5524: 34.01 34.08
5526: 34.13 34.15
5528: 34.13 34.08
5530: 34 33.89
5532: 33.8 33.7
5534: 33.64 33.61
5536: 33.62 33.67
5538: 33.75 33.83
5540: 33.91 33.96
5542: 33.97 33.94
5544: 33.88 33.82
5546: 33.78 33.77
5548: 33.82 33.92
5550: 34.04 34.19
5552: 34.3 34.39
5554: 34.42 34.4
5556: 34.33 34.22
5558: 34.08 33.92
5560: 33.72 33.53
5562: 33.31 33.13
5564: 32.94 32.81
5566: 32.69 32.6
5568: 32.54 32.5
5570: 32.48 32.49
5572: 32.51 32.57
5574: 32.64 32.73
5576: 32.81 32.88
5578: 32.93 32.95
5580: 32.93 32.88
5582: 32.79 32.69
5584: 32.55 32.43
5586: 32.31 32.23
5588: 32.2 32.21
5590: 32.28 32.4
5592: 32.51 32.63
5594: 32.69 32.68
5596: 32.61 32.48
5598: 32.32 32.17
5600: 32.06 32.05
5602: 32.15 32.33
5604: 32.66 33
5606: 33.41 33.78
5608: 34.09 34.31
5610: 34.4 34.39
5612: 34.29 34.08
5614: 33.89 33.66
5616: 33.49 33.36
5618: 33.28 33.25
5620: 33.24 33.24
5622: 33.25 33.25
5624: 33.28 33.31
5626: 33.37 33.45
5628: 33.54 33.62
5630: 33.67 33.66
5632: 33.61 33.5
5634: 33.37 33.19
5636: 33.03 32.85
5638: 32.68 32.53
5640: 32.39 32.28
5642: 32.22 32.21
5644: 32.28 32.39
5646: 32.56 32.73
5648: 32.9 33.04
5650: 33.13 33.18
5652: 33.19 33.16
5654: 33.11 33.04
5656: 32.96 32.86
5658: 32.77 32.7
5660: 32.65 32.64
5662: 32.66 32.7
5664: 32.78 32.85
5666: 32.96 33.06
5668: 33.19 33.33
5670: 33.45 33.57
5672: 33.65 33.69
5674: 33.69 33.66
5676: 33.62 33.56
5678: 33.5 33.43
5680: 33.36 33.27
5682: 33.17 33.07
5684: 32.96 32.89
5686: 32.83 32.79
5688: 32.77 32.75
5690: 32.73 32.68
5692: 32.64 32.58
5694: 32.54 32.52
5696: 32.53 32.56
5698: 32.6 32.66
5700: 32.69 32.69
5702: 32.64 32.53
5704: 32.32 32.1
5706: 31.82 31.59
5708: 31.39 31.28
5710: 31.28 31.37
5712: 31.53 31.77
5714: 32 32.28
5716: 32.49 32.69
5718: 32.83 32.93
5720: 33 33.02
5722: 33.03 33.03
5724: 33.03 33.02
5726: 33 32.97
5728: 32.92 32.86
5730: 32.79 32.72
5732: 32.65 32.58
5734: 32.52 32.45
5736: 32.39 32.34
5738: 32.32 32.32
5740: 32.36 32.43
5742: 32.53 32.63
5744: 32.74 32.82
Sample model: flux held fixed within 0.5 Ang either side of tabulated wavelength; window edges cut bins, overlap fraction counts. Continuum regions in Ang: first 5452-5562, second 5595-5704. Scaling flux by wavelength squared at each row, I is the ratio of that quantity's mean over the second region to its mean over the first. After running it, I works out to 1.04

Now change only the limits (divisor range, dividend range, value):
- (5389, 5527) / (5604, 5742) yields 1.08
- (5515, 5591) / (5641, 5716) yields 1.03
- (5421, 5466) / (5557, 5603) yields 1.04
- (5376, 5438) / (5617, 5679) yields 1.09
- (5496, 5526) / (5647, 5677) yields 1.06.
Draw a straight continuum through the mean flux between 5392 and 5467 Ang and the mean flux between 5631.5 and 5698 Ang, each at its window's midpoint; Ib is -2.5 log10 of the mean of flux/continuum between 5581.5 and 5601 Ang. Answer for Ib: 0.02 mag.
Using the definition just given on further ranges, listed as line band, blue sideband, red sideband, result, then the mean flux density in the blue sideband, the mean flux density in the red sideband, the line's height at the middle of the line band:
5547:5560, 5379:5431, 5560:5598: -0.045 mag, 33.2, 32.7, 32.7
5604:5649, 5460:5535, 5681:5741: -0.015 mag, 33.2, 32.5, 32.8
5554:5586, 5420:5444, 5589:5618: 0.003 mag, 33.4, 33.1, 33.1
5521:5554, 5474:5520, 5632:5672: -0.027 mag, 33.2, 32.9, 33.1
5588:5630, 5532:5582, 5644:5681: 0.005 mag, 33.5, 33.1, 33.3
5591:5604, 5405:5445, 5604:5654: 0.027 mag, 32.9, 33.3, 33.2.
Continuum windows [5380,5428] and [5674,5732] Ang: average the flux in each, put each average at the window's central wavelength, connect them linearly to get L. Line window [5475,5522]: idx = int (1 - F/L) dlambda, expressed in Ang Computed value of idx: -0.3 Ang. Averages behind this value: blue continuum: 33.1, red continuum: 32.7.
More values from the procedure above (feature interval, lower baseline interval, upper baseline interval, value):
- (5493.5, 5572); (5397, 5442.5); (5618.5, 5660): -1.1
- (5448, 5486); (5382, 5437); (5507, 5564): 0.4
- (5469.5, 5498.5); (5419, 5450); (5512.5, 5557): 0.1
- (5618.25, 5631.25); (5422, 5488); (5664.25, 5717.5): -0.2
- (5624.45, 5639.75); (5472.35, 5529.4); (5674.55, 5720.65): -0.2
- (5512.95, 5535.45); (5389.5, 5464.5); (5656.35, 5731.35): -0.5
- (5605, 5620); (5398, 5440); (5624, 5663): -0.4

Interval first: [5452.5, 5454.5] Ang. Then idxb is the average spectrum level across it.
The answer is 33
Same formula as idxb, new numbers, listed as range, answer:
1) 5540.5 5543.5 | 34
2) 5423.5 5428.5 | 34.1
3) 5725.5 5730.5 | 32.9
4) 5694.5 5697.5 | 32.5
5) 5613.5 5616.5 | 33.7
